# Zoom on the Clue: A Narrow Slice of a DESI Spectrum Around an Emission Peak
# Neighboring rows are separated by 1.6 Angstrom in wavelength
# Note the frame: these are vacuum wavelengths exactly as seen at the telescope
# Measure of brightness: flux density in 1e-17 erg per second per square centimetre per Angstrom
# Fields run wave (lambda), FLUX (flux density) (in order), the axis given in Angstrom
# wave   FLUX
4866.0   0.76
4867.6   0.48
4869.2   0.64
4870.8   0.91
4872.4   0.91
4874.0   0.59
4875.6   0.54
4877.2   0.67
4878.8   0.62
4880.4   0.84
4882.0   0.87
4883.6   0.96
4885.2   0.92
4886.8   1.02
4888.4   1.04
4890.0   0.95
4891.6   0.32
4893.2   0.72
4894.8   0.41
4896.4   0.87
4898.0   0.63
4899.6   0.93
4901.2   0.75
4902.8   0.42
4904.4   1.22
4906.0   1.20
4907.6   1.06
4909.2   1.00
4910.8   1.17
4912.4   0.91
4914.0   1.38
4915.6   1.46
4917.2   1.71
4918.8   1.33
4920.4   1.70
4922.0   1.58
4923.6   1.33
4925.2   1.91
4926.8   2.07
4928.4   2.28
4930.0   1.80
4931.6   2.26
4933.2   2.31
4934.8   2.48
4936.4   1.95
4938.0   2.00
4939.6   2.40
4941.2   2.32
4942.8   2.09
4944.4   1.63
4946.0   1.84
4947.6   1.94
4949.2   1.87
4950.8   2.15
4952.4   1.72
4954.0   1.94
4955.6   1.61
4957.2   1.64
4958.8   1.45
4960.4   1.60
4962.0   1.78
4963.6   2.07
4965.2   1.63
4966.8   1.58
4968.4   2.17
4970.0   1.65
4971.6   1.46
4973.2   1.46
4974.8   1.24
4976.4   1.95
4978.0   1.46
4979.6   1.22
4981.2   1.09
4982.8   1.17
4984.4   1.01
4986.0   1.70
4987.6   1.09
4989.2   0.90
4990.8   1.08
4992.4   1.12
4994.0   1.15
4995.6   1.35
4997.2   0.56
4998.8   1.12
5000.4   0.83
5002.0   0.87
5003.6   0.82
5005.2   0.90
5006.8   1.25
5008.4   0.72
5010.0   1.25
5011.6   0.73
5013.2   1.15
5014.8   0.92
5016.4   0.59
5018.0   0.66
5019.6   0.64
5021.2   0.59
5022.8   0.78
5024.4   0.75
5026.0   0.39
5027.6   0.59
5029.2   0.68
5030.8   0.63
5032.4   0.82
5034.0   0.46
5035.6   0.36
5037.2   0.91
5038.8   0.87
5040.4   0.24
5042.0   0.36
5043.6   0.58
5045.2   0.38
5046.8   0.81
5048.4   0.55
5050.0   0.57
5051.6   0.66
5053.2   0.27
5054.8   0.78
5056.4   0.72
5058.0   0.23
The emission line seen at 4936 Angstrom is Mg II 2798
